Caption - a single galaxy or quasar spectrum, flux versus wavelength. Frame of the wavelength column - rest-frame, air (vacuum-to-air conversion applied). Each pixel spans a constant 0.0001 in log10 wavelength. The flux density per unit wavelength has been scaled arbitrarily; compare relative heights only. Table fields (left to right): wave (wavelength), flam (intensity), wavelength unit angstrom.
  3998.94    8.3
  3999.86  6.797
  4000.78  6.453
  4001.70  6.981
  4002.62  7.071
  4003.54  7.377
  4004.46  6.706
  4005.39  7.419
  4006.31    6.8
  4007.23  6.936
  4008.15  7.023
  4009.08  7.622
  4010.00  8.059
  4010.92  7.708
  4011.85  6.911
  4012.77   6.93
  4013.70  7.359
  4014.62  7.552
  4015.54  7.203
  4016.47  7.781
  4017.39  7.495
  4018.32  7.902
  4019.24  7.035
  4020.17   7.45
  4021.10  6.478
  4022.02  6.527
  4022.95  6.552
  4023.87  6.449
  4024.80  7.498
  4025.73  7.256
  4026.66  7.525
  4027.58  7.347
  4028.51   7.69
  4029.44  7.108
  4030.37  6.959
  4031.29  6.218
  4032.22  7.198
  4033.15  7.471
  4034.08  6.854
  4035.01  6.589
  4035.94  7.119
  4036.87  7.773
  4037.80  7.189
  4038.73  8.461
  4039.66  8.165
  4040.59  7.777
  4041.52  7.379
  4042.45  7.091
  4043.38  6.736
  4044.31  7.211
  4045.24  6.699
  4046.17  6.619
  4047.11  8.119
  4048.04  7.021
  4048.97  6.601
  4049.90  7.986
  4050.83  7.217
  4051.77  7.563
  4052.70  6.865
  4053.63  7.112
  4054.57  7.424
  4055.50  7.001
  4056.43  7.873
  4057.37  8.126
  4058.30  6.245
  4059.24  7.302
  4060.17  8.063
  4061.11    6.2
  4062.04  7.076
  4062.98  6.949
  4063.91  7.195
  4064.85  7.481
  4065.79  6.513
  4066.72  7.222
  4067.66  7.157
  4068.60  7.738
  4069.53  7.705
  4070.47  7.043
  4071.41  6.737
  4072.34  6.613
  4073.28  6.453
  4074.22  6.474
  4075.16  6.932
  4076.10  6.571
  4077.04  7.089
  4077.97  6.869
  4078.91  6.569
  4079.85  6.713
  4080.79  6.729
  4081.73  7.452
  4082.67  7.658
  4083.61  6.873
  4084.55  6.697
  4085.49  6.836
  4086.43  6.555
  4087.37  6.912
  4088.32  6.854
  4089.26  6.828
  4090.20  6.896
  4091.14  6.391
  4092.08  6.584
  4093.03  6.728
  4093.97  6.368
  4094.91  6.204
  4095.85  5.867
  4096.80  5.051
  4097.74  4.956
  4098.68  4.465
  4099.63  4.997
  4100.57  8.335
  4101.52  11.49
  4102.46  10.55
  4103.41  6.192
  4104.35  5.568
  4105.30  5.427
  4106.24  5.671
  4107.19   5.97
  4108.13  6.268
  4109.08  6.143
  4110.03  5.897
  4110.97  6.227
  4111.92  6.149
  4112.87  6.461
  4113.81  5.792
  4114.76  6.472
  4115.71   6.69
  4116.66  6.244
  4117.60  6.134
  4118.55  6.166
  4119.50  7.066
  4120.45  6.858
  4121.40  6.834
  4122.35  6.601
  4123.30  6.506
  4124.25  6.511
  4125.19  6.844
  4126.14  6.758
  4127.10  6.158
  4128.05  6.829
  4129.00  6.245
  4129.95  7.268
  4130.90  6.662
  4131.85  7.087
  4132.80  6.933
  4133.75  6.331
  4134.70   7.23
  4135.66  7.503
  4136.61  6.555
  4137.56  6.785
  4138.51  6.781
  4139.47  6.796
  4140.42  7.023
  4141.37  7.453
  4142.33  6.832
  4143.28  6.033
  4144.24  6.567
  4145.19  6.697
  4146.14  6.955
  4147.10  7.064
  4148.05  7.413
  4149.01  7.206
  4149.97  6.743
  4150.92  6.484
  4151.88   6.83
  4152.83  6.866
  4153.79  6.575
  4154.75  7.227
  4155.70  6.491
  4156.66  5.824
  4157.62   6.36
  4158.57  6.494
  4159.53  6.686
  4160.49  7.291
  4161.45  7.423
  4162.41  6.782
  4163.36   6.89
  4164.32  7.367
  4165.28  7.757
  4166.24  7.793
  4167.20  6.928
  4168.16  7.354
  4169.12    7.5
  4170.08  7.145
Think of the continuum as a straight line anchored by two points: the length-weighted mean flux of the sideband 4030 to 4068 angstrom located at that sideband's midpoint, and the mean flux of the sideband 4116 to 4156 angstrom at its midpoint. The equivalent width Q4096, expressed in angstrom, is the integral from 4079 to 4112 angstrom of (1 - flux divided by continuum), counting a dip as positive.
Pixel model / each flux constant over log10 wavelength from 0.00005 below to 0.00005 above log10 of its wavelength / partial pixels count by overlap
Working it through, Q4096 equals 1.83 angstrom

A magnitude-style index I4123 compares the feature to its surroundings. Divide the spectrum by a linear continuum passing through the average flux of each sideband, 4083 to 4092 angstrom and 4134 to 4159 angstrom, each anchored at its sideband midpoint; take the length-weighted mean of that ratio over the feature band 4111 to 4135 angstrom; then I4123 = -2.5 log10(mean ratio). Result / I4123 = 0.033 mag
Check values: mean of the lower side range 6.77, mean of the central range 6.58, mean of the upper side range 6.8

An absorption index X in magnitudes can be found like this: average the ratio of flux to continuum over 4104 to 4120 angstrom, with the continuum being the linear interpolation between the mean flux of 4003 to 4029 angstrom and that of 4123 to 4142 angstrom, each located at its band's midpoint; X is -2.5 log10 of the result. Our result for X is 0.12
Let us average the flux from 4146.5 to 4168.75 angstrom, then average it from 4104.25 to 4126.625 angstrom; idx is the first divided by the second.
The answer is 1.1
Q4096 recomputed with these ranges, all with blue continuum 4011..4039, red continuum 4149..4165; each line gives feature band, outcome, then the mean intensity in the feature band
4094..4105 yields 0.5 angstrom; 6.66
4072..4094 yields 0.7 angstrom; 6.78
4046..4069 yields -0.4 angstrom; 7.23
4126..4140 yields 0.1 angstrom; 6.79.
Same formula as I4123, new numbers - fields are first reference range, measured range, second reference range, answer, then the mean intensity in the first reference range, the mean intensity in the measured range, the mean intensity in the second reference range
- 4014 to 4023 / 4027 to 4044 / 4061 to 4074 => -0.020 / 7.23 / 7.29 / 7.02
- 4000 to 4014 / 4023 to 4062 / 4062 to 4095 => -0.034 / 7.15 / 7.24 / 6.88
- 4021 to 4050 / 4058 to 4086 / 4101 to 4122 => -0.008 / 7.18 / 6.98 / 6.65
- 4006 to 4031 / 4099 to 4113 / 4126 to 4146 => 0.027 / 7.22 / 6.73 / 6.79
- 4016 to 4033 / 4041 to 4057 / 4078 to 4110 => -0.040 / 7.14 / 7.22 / 6.62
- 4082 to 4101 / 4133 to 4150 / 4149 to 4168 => -0.018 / 6.41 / 6.89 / 6.9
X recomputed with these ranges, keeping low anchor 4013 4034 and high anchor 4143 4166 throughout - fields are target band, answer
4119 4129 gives 0.041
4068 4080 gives 0.024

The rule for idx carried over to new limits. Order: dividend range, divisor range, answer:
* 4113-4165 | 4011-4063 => 0.93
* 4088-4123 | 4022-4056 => 0.90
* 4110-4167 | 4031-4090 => 0.95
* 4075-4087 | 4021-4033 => 0.98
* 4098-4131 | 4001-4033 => 0.92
